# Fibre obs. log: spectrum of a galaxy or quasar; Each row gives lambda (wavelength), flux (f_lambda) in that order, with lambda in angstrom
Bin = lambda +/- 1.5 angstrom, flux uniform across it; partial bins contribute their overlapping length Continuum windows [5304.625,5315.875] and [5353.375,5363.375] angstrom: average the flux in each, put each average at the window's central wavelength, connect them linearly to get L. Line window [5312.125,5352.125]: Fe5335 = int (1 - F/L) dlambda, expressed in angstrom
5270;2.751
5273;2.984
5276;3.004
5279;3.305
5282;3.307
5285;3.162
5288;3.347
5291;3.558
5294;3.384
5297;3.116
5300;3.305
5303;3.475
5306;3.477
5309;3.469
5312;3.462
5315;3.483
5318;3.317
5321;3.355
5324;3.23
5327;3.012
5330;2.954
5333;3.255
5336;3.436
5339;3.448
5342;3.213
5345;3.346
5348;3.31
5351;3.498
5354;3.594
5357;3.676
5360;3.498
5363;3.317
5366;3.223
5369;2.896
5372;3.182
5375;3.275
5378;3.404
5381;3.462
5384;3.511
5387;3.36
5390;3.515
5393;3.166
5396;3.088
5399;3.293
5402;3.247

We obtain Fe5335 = 2.3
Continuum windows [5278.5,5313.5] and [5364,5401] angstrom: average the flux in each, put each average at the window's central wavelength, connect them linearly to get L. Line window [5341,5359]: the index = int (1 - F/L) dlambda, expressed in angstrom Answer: -0.7 angstrom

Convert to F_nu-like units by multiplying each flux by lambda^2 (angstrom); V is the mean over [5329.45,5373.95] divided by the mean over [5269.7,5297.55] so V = 1.1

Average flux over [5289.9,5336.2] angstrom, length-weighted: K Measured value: 3.33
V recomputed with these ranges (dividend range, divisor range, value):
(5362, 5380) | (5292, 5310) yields 0.98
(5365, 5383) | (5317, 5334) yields 1.04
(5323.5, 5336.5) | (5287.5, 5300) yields 0.96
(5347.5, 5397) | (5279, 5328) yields 1.03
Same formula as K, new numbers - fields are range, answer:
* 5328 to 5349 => 3.27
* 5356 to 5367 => 3.43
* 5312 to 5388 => 3.33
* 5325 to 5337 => 3.16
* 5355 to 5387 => 3.35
